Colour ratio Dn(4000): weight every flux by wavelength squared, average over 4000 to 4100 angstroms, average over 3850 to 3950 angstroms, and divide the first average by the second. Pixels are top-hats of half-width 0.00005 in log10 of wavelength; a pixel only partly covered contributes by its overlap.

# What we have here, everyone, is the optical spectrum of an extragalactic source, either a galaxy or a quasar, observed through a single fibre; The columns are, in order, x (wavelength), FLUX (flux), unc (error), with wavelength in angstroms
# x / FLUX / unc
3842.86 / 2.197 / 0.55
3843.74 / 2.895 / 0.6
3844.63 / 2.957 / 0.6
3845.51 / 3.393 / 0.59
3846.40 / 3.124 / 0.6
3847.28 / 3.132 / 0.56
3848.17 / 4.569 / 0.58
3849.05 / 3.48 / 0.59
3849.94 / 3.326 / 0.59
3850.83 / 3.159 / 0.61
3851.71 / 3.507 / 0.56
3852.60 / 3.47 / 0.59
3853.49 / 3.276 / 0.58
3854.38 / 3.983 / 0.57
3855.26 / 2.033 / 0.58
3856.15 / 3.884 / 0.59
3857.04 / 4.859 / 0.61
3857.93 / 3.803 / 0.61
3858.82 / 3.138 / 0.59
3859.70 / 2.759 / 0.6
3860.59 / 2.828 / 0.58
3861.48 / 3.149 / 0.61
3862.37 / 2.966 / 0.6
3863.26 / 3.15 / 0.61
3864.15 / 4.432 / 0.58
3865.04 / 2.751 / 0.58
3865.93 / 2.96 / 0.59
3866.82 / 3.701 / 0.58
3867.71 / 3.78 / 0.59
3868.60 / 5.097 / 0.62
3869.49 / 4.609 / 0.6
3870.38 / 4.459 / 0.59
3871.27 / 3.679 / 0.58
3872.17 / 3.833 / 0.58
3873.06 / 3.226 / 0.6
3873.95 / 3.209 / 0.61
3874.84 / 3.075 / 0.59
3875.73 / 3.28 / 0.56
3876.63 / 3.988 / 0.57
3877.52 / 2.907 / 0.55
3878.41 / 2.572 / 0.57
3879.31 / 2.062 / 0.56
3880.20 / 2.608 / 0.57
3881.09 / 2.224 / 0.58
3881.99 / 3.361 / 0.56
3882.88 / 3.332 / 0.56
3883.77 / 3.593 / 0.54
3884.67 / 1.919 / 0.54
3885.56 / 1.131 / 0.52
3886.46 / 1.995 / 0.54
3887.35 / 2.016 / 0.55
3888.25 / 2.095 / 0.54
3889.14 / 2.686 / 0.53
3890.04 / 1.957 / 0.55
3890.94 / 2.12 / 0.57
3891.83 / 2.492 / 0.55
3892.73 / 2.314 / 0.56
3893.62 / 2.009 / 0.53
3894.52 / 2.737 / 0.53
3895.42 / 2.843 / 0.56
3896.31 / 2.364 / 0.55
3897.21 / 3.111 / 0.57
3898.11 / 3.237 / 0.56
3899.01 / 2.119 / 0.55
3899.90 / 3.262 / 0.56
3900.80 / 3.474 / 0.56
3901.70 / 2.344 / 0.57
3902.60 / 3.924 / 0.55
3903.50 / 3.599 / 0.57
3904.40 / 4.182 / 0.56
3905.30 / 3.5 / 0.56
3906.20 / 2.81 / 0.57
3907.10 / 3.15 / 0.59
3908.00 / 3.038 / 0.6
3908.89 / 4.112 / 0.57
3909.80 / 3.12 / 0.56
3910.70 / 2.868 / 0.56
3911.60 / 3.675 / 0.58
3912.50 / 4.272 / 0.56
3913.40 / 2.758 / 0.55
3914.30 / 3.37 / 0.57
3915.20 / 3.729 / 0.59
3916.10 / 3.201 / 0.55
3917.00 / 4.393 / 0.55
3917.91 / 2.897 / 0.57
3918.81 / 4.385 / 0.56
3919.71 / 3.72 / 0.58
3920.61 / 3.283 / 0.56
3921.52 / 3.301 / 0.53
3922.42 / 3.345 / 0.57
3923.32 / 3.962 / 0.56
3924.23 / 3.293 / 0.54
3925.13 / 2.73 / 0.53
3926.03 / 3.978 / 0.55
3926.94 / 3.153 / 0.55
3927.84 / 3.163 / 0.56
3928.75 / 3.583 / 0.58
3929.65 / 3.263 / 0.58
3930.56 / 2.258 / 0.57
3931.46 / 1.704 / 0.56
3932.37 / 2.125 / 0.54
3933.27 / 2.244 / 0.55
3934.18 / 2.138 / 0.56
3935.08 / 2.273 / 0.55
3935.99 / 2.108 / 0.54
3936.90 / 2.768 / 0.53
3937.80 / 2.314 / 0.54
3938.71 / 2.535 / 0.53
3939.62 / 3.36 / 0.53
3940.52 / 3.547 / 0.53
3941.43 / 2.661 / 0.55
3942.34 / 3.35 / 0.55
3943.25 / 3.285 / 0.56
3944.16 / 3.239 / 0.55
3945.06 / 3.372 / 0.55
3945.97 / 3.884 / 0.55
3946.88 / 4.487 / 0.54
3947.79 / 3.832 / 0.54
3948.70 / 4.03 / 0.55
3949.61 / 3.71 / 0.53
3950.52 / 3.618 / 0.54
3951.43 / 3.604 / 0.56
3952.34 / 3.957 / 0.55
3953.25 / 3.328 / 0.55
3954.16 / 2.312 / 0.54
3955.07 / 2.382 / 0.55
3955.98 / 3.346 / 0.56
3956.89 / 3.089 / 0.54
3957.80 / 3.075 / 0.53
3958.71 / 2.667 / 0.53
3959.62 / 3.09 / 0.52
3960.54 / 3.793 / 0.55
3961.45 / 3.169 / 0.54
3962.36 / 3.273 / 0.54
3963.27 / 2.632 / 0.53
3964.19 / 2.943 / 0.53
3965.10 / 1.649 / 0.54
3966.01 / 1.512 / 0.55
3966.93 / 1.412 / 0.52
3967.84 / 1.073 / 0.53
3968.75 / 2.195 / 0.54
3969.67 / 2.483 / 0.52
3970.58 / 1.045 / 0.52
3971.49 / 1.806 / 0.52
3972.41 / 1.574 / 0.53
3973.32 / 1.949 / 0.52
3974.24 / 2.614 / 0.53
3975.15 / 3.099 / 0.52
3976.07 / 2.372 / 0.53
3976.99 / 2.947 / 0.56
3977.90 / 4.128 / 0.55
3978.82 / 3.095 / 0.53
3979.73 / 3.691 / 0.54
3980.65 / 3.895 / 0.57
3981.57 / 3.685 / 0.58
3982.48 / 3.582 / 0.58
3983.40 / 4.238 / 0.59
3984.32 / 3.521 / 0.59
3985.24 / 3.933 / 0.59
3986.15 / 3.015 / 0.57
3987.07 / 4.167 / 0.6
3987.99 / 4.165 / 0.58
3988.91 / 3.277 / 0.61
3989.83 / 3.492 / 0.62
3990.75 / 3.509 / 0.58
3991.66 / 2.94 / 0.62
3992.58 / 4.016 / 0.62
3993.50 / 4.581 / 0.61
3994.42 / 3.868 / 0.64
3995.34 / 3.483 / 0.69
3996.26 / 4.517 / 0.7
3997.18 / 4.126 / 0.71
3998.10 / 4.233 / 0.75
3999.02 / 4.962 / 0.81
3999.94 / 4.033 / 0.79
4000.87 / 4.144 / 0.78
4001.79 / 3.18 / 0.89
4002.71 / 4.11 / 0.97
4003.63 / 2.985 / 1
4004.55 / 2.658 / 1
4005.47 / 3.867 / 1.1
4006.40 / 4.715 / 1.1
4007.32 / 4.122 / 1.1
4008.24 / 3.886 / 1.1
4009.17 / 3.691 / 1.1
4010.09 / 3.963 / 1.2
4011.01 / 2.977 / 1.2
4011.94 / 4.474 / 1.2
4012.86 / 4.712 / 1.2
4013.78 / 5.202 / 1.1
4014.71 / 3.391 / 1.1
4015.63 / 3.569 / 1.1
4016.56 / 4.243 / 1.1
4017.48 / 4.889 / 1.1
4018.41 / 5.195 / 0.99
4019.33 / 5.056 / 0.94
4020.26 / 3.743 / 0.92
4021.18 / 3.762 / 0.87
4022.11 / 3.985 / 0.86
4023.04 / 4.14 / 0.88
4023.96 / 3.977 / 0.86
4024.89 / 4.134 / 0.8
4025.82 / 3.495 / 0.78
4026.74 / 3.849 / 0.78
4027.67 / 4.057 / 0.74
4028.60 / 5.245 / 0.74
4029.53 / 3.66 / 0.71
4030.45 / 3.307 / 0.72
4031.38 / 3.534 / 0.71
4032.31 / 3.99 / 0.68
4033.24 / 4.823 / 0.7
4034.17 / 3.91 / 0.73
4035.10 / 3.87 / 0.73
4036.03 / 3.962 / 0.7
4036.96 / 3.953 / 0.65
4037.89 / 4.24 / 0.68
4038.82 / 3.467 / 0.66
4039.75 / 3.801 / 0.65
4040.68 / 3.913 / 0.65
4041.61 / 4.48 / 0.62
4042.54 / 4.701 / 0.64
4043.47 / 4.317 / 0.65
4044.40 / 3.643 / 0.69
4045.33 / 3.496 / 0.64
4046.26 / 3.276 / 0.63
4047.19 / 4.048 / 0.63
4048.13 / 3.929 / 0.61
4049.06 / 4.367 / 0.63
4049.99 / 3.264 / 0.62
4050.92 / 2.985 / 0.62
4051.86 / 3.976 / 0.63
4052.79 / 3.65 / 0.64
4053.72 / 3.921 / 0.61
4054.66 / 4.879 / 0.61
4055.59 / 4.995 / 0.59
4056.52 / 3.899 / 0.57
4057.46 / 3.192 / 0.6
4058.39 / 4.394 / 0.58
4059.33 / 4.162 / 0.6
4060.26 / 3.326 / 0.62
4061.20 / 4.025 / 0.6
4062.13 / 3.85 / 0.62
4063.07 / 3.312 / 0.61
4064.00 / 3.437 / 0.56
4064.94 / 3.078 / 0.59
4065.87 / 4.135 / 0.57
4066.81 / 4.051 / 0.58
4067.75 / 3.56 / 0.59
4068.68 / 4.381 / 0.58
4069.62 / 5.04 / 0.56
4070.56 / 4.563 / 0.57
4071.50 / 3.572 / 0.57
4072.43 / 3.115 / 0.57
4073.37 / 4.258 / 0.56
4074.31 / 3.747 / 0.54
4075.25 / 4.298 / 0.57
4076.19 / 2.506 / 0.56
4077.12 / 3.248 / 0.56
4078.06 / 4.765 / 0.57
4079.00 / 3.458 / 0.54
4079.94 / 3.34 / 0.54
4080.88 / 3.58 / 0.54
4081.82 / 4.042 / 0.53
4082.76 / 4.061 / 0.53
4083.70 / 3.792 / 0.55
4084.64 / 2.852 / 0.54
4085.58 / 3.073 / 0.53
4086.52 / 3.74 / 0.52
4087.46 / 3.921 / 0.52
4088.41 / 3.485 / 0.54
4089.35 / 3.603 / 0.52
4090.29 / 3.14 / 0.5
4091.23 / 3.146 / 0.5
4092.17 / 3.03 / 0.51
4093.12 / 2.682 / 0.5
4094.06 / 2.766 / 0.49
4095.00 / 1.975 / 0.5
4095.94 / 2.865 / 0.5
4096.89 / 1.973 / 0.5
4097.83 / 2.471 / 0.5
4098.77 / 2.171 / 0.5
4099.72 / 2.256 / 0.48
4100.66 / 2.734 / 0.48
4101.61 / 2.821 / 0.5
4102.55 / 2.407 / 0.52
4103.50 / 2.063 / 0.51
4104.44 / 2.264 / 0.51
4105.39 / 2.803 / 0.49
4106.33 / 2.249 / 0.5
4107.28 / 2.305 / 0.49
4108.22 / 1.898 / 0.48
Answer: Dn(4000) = 1.29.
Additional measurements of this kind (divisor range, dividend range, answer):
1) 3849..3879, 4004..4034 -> 1.27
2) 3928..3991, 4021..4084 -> 1.37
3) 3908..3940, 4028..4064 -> 1.34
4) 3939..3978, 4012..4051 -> 1.46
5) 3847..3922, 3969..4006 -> 1.13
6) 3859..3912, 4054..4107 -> 1.23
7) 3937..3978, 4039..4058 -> 1.44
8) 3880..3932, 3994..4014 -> 1.38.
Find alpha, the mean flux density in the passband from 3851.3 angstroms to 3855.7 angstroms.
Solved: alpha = 3.25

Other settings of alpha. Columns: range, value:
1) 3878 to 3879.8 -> 2.31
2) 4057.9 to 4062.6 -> 3.95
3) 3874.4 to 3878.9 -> 3.15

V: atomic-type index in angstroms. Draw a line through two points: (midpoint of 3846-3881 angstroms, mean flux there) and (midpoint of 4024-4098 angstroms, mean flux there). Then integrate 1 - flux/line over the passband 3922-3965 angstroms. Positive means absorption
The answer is 5.5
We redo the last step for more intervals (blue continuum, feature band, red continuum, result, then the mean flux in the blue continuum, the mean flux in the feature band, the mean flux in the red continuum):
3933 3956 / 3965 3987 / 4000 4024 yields 5.21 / 3.15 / 2.73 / 4.03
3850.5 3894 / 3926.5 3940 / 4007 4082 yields 3.19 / 3.09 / 2.59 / 3.95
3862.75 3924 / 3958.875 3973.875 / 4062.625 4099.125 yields 4.74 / 3.16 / 2.23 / 3.45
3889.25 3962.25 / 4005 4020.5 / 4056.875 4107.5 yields -4.72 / 3.13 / 4.22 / 3.32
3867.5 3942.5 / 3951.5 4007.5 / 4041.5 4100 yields 1.35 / 3.05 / 3.23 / 3.6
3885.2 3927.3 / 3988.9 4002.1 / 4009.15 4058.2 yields -0.63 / 3.07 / 3.92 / 4.03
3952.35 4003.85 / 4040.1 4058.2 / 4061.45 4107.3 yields -3.94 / 3.18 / 3.95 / 3.28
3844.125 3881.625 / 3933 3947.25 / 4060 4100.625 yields 1.79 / 3.39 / 2.97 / 3.43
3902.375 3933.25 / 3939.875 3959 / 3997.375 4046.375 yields 0.88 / 3.33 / 3.38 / 4.02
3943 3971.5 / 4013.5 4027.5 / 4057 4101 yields -4.20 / 2.93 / 4.16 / 3.45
